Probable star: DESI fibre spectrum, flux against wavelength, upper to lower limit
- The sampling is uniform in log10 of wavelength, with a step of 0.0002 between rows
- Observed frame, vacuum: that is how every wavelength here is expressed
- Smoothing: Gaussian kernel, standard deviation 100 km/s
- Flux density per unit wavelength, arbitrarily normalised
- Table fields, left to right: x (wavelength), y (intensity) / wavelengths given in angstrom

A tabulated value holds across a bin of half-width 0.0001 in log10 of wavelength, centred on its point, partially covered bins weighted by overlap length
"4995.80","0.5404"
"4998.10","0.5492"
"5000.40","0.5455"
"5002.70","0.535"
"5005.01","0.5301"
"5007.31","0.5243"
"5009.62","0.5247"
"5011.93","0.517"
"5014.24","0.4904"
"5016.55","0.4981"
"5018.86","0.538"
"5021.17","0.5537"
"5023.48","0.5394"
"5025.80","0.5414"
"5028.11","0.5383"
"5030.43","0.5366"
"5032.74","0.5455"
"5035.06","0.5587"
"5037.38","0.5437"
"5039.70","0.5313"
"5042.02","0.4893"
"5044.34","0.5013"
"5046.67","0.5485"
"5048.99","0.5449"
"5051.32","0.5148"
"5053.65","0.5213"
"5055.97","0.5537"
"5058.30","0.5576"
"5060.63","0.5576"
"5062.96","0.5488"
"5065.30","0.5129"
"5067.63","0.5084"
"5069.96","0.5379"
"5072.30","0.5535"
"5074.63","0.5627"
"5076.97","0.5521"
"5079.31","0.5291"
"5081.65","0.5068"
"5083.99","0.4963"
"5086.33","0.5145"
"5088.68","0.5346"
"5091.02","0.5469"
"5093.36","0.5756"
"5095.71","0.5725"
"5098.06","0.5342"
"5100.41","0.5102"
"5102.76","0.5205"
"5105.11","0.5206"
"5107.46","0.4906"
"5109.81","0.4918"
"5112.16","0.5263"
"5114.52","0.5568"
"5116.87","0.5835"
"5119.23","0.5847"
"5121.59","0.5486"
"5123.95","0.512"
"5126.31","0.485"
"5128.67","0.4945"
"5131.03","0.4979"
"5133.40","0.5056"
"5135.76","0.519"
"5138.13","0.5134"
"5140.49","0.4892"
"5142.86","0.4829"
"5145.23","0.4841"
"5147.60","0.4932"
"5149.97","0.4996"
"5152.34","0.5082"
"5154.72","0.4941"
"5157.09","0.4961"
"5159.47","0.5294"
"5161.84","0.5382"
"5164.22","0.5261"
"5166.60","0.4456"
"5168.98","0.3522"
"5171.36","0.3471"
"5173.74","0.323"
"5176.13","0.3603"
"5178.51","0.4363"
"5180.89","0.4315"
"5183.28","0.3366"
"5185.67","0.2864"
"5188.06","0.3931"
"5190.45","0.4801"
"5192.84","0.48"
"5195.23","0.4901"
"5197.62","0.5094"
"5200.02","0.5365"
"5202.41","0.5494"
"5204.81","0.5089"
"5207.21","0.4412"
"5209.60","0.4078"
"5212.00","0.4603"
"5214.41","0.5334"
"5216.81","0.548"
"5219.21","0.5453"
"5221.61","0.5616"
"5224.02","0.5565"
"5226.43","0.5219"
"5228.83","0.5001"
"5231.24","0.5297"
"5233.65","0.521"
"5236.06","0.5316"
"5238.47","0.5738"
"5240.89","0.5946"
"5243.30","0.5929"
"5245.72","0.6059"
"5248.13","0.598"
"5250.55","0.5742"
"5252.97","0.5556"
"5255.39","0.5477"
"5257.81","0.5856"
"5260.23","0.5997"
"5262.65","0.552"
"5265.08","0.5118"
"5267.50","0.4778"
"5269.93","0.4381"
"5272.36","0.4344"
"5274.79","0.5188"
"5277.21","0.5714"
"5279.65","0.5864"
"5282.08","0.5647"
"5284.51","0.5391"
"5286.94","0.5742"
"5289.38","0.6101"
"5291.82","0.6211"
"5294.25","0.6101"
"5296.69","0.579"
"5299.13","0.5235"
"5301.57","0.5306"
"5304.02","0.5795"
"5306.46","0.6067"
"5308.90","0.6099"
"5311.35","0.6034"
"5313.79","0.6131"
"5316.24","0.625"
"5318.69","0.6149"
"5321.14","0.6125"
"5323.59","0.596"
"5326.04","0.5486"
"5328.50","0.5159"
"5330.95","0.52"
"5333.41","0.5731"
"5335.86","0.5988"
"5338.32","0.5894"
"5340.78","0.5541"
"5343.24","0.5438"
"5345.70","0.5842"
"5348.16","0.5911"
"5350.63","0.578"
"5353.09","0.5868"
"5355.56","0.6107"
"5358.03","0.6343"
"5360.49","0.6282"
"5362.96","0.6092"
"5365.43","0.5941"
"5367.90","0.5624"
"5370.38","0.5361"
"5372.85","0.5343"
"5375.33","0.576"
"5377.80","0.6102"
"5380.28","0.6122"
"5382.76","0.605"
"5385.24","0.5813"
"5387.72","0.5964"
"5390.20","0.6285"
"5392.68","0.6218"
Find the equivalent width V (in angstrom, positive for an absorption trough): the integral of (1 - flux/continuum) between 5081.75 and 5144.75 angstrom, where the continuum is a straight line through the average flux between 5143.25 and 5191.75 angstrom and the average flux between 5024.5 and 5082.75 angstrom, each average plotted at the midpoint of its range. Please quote -4.9 angstrom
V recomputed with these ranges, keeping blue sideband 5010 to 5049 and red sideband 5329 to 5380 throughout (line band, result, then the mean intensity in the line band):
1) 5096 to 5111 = 0.7 angstrom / 0.515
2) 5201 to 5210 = 1.2 angstrom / 0.485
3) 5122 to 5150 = 2.4 angstrom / 0.499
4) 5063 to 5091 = 0.4 angstrom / 0.53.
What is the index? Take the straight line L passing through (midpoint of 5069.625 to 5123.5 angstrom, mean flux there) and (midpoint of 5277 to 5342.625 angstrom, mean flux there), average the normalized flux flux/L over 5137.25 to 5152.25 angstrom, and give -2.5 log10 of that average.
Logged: 0.11 mag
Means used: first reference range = 0.537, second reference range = 0.58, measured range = 0.495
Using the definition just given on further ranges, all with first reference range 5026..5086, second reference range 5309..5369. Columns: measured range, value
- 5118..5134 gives 0.058 mag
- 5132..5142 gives 0.090 mag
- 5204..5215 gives 0.207 mag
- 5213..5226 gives 0.038 mag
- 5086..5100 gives -0.010 mag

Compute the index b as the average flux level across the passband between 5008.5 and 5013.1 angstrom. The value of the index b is 0.52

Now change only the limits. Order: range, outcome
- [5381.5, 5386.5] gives 0.593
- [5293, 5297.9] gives 0.596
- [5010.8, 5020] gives 0.511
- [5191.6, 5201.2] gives 0.504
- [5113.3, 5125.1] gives 0.557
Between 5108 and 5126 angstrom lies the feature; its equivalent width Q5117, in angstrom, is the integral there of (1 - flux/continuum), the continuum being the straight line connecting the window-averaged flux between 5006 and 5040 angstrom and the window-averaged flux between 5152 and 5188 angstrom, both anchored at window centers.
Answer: -2.94 angstrom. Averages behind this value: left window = 0.532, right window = 0.424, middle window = 0.539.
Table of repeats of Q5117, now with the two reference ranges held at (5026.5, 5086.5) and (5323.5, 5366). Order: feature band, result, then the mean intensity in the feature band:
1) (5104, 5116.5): 0.5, 0.522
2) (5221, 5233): 0.6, 0.532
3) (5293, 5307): 0.1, 0.57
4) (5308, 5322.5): -0.9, 0.613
